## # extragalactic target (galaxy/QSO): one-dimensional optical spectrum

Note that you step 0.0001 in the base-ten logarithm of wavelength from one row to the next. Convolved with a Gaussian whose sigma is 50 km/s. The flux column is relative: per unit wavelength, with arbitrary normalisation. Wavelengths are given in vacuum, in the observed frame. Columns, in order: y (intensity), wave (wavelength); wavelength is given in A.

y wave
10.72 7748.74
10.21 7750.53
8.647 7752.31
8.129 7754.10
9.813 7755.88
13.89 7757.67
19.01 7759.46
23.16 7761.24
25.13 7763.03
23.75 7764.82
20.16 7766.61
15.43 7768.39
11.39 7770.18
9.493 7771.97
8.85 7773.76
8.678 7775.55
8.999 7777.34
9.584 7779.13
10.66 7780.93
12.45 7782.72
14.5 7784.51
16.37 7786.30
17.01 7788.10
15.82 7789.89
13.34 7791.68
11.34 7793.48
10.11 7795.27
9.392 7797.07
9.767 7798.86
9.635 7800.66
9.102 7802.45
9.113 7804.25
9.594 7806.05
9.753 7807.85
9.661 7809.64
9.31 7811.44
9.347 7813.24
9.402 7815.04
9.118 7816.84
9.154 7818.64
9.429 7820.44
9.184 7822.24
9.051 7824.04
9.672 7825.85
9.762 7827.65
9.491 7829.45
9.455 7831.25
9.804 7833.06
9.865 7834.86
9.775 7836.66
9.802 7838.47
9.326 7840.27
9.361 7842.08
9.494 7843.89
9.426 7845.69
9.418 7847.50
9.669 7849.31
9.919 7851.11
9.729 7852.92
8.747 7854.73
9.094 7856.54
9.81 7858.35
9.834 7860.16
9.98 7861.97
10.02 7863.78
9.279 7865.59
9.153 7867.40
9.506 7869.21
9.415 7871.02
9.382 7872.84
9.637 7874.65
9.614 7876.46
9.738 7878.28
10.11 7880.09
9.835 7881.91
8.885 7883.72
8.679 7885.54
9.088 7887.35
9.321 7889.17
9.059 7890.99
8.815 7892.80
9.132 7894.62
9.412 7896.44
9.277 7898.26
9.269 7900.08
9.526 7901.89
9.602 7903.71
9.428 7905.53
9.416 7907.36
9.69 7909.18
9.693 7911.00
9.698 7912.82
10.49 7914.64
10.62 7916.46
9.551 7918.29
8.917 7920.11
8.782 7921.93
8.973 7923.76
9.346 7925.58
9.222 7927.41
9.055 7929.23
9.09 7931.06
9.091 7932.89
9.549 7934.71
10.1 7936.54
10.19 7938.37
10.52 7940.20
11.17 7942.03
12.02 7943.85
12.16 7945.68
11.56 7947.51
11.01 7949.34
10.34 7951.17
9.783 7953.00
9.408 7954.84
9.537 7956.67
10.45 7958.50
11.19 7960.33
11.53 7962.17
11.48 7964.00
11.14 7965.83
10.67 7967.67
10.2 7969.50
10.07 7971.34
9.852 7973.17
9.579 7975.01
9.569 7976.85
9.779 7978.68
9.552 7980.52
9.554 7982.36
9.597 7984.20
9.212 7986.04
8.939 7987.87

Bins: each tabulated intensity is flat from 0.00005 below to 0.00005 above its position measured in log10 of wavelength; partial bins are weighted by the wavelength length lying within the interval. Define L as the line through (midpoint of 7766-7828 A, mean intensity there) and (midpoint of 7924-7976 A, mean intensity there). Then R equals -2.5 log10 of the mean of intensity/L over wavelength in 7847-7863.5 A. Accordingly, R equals 0.12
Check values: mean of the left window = 10.9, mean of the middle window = 9.6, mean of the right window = 10.3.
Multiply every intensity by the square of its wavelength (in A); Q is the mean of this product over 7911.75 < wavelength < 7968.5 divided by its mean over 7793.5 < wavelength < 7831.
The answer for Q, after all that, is 1.11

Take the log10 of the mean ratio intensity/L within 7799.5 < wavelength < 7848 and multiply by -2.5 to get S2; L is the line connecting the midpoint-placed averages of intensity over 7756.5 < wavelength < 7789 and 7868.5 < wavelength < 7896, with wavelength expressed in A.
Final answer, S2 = 0.28 mag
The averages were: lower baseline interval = 14.9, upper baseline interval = 9.35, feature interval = 9.46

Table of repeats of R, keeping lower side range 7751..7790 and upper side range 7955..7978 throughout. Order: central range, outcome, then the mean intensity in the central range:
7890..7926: 0.213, 9.44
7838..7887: 0.283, 9.51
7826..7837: 0.312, 9.69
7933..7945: 0.039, 10.5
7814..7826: 0.379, 9.26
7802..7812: 0.378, 9.44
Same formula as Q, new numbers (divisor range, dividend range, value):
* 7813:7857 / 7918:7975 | 1.11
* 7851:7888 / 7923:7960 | 1.09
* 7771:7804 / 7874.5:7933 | 0.85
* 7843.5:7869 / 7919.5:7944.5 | 1.04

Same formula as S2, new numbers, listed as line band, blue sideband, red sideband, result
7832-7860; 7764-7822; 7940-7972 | 0.180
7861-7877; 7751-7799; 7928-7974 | 0.237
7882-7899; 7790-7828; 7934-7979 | 0.125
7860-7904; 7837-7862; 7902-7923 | 0.018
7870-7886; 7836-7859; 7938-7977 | 0.035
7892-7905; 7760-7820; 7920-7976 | 0.172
